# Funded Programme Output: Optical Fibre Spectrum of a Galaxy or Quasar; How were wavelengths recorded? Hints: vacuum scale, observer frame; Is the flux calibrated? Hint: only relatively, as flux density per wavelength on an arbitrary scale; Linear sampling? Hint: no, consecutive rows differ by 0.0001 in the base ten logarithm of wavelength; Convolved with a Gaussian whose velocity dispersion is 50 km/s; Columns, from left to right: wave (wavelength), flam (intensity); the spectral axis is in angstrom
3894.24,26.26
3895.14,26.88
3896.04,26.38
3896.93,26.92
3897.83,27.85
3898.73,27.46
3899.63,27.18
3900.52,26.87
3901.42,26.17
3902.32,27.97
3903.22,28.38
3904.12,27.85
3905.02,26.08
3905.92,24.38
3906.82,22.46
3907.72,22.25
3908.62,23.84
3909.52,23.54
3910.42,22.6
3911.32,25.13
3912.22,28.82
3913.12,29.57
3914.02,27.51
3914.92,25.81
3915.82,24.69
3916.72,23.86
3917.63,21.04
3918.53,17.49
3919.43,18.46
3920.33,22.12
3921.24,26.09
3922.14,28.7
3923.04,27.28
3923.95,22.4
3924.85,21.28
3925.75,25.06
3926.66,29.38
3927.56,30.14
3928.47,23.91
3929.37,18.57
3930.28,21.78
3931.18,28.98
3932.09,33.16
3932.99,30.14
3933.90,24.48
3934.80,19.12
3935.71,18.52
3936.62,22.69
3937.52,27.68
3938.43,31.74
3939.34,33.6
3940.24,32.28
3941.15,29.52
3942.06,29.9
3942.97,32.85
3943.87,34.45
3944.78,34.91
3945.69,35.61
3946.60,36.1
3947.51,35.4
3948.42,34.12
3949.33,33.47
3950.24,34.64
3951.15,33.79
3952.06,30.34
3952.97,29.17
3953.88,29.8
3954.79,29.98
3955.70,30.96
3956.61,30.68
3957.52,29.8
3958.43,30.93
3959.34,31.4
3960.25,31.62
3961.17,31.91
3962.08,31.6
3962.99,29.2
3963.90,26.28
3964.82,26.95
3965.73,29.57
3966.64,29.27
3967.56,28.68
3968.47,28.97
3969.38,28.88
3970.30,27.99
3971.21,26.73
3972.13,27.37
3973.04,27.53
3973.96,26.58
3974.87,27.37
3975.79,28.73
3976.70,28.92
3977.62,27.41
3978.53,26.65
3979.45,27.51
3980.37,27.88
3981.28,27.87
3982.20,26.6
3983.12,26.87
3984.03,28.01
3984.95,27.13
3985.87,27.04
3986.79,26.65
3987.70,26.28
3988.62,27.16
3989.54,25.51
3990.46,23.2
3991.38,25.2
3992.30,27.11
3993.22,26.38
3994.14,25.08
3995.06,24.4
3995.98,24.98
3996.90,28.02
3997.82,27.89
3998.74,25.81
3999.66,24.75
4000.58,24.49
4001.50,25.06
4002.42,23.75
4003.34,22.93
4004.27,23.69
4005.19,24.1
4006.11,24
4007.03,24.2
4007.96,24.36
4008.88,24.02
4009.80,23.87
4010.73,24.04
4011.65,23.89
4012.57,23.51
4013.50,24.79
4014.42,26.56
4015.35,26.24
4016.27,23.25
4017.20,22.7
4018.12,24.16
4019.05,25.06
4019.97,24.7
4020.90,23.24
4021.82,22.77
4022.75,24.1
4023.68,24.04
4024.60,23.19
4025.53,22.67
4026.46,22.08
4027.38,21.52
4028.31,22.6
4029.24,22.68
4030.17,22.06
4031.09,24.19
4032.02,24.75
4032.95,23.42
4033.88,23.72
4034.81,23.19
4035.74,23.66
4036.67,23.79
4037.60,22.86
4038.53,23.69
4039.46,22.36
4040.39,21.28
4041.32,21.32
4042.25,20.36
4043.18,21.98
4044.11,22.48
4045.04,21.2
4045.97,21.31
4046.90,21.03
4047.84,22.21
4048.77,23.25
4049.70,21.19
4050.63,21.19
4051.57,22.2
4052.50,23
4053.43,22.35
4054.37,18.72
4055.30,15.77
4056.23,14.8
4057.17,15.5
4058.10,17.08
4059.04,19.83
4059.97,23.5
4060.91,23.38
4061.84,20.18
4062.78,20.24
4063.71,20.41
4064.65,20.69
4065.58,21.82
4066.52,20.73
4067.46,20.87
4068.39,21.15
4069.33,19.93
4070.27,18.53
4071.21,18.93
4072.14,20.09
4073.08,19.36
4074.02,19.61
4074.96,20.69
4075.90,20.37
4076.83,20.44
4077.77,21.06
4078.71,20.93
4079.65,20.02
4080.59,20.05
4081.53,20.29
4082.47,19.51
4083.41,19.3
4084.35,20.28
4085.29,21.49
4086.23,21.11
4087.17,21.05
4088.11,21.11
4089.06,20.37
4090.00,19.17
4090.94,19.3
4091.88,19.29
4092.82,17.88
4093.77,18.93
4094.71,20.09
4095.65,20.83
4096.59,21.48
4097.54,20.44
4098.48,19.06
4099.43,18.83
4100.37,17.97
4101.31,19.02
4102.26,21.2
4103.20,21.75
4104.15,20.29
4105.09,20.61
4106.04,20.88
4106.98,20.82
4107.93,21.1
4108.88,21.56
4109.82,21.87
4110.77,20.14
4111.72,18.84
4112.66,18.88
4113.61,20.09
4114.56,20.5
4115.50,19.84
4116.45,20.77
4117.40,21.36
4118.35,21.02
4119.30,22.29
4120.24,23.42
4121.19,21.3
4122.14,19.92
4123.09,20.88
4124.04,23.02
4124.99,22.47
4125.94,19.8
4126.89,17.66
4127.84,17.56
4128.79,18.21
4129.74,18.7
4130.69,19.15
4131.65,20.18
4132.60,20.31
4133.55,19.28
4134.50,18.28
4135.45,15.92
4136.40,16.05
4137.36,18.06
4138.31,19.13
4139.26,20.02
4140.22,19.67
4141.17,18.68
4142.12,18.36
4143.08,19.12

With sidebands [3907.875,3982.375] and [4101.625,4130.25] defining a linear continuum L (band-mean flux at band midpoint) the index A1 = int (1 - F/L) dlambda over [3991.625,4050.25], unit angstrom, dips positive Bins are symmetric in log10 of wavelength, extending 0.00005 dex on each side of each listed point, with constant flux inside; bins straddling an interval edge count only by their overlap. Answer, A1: 2.5 angstrom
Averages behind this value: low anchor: 28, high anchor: 20.5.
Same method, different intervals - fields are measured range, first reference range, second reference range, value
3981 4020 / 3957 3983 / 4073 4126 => 2.08 angstrom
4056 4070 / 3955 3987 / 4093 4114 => 1.62 angstrom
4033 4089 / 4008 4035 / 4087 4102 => 1.77 angstrom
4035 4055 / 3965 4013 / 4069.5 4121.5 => 1.01 angstrom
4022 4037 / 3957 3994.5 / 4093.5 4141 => 0.99 angstrom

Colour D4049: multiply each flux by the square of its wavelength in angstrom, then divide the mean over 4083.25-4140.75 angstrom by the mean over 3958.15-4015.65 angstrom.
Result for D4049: 0.80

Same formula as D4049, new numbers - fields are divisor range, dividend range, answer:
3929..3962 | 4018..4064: 0.76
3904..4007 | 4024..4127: 0.81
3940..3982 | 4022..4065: 0.75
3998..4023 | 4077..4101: 0.86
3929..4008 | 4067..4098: 0.76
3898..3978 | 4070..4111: 0.78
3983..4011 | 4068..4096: 0.82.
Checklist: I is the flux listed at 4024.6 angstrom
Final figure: 23.19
